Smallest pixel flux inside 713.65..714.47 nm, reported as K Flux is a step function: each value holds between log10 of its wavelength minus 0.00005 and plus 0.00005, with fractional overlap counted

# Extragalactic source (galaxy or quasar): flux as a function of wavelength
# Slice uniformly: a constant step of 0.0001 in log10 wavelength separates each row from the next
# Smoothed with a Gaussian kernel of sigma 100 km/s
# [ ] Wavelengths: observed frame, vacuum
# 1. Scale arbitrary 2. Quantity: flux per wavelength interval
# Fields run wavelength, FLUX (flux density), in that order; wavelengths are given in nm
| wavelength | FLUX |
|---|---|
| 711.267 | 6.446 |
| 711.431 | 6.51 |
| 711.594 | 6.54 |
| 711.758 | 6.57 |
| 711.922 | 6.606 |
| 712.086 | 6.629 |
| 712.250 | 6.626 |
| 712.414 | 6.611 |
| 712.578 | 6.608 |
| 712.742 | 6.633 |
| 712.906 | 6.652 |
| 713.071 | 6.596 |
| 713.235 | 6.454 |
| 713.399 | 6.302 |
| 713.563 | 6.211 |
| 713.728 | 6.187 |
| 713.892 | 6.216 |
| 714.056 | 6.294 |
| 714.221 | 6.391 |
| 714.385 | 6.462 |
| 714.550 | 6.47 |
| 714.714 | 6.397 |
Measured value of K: 6.187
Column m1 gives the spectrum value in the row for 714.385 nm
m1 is 6.462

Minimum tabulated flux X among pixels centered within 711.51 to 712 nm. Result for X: 6.54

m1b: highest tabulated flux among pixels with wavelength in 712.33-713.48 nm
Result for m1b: 6.652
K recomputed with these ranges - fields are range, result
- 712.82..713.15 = 6.596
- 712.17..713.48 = 6.302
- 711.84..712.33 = 6.606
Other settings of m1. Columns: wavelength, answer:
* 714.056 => 6.294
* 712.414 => 6.611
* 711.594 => 6.54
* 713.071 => 6.596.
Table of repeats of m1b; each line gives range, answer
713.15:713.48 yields 6.454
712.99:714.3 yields 6.596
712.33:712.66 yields 6.611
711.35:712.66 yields 6.629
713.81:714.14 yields 6.294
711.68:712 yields 6.606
